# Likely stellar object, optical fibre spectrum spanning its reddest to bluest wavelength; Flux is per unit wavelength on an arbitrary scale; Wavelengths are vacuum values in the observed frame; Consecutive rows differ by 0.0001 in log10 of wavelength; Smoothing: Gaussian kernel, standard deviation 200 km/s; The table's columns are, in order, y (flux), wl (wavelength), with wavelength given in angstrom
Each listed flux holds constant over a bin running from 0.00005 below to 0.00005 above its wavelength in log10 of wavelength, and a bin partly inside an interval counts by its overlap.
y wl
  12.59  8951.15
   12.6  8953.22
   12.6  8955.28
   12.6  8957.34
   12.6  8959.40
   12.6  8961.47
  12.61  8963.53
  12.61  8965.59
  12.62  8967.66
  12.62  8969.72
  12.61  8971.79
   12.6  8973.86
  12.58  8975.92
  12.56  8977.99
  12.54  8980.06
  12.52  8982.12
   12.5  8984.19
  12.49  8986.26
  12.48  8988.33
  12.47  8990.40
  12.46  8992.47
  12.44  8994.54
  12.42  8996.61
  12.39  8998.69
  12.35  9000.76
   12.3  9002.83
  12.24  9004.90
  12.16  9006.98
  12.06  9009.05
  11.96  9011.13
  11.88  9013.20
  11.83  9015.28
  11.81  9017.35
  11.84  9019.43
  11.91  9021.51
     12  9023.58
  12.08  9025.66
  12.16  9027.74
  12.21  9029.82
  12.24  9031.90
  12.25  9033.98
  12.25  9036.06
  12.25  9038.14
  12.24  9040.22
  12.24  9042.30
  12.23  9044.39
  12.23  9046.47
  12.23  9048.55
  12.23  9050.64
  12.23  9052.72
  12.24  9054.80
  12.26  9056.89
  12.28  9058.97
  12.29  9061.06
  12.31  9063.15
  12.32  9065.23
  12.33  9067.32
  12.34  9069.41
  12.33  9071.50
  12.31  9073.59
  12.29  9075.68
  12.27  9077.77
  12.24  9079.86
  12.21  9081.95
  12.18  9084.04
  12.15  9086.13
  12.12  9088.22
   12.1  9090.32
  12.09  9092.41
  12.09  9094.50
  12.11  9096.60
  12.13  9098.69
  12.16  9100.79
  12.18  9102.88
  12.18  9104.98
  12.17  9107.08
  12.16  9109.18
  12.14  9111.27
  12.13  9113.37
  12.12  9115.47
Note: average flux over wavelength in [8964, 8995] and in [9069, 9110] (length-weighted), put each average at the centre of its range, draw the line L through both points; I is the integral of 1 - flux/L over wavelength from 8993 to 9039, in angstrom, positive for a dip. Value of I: 1.1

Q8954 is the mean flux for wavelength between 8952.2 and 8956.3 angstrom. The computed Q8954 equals 12.6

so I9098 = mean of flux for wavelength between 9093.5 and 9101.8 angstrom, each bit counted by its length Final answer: 12.1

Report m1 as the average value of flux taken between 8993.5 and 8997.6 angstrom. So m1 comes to 12.4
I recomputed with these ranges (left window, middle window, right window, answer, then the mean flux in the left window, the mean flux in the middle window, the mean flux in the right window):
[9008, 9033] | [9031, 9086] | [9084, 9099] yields -0.90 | 12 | 12.3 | 12.1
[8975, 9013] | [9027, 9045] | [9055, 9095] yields 0.11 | 12.4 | 12.2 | 12.2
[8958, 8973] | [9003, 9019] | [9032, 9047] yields 0.49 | 12.6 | 12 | 12.2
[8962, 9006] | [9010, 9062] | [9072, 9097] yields 0.84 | 12.5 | 12.1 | 12.2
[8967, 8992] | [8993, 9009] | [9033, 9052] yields 0.16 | 12.5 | 12.3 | 12.2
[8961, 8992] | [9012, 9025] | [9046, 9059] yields 0.53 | 12.6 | 11.9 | 12.2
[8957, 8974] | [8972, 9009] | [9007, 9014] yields -0.49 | 12.6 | 12.4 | 12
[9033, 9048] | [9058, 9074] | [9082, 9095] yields -0.17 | 12.2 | 12.3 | 12.1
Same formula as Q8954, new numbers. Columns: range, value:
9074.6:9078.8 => 12.3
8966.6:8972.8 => 12.6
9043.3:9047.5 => 12.2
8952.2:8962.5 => 12.6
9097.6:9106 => 12.2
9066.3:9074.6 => 12.3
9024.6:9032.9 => 12.2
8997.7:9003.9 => 12.4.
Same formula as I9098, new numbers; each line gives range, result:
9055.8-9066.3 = 12.3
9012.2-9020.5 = 11.8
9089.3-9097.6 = 12.1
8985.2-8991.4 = 12.5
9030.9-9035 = 12.2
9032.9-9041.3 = 12.3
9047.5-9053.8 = 12.2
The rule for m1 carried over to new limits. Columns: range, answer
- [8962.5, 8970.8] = 12.6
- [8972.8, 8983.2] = 12.6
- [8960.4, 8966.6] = 12.6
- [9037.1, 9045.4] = 12.2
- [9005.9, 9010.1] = 12.1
